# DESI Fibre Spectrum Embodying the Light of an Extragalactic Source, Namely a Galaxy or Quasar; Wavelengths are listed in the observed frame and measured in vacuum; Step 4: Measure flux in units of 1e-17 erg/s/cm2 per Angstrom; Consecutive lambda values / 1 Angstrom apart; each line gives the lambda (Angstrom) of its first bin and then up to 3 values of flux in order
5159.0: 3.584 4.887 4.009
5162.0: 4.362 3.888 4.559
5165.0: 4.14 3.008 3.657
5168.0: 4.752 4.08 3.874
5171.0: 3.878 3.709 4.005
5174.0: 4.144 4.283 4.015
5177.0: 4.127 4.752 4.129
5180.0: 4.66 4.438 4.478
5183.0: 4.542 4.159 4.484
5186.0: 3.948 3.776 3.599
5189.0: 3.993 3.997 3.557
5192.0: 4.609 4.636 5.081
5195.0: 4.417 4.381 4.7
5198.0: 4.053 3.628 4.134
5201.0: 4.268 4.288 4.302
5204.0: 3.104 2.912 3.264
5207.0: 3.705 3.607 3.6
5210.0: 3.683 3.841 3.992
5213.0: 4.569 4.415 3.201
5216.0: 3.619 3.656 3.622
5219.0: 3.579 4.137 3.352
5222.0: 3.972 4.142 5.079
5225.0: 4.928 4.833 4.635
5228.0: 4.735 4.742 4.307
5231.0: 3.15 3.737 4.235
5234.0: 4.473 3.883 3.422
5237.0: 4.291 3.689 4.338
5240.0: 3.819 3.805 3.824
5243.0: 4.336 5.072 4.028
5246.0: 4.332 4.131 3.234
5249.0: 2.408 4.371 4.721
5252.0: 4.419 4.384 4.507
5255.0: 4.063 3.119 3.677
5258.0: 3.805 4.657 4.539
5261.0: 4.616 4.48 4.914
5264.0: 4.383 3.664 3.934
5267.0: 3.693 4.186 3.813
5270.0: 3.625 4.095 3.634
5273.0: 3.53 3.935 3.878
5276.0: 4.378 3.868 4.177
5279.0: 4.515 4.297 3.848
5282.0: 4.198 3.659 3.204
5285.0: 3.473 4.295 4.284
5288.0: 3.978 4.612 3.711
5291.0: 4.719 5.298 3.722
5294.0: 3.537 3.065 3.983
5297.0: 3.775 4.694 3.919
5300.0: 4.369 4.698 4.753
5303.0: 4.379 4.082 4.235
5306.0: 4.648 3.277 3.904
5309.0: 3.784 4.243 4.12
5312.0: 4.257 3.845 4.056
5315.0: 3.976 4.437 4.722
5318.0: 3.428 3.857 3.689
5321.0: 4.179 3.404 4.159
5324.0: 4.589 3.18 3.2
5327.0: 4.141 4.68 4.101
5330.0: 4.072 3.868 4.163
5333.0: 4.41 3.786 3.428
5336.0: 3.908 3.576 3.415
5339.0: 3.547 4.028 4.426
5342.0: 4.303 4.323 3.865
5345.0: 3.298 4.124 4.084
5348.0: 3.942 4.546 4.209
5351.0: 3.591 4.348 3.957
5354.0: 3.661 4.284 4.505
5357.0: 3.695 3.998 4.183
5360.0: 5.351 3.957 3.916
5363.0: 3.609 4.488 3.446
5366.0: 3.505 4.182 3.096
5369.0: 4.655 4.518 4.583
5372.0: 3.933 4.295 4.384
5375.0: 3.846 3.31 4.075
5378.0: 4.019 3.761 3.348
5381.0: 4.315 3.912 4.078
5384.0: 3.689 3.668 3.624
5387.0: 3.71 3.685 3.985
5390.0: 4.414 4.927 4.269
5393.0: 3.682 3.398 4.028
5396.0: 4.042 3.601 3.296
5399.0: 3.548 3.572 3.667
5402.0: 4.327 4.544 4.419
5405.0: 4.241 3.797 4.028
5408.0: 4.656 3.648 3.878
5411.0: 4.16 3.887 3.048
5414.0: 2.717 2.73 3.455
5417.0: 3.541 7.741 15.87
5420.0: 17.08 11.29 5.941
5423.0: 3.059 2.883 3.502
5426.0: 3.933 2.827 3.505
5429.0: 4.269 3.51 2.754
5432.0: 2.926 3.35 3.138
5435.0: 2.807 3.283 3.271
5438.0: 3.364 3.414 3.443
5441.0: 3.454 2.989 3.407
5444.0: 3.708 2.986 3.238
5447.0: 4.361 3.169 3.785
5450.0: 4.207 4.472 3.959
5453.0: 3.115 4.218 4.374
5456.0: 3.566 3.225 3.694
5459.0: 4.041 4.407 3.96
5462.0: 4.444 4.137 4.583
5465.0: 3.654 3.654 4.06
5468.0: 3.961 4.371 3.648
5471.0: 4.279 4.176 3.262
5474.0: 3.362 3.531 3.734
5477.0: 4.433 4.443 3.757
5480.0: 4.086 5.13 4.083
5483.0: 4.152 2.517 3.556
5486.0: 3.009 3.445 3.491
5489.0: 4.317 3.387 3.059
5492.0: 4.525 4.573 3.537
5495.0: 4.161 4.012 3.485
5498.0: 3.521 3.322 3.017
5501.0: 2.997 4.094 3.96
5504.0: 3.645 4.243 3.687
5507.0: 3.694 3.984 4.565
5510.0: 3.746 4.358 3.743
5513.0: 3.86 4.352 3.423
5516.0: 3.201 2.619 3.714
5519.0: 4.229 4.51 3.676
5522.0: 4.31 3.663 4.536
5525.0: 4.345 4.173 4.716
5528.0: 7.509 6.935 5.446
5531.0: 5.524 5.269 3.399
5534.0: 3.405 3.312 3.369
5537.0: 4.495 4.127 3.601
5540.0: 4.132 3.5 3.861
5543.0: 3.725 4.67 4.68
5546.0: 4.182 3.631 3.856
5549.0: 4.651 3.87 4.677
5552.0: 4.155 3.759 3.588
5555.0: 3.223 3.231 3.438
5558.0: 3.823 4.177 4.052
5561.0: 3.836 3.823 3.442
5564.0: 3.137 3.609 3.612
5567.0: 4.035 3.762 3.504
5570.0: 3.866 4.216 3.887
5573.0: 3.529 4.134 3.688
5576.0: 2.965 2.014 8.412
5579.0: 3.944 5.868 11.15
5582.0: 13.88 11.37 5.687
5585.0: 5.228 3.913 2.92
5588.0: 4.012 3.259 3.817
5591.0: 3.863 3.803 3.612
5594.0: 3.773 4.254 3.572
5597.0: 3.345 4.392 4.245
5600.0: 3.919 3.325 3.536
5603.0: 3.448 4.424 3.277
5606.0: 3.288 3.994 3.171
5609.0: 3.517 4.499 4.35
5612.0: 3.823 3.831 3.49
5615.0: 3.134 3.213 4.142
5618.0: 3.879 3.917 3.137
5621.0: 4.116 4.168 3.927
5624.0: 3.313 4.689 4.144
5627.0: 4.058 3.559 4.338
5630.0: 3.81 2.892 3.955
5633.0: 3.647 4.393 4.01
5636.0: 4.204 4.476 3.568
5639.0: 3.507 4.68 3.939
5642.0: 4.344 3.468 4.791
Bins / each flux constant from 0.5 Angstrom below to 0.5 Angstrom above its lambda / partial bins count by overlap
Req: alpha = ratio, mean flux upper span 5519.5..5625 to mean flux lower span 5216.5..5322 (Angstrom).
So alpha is 1.04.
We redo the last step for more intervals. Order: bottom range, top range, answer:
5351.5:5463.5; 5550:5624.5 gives 1.01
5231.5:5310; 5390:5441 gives 1.08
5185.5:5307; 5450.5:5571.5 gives 0.97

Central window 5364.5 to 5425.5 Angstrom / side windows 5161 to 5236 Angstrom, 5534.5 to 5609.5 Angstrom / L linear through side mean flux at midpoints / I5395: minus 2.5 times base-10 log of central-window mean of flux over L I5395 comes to -0.08 mag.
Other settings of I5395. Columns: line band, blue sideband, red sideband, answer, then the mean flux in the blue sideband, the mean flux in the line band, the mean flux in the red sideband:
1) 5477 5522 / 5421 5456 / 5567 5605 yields 0.070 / 3.66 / 3.81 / 4.64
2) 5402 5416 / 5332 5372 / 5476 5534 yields 0.055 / 4.02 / 3.83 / 4.05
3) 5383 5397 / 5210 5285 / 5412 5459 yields 0.085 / 4.05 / 3.93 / 4.31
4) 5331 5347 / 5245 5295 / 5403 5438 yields 0.109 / 4.04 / 3.91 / 4.66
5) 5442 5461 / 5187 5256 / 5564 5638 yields 0.110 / 4.04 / 3.76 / 4.24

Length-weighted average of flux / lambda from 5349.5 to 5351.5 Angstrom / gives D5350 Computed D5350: 3.9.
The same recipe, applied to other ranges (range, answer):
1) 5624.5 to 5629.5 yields 4.16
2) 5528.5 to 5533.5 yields 5.31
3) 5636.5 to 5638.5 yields 4.02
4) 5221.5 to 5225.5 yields 4.53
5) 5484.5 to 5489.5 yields 3.56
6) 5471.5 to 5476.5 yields 3.61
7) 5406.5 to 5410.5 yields 4.05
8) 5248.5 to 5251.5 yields 3.83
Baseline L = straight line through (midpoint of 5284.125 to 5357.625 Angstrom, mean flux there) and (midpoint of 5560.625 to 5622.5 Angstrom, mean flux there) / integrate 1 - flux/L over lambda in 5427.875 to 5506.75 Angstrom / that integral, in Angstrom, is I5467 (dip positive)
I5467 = 8.4 Angstrom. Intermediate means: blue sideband 4.03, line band 3.72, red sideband 4.27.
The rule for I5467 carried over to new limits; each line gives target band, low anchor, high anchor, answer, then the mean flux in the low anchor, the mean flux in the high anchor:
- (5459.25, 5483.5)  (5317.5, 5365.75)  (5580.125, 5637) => 0.5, 3.97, 4.31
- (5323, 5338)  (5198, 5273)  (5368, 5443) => 0.8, 4.02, 4.24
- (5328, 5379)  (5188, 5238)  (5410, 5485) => 1.4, 4.04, 4.19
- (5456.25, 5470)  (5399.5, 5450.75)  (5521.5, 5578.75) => 0.9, 4.33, 4.11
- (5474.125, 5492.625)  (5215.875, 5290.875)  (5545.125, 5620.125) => 1.6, 4.07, 4.21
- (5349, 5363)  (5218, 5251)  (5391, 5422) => 1.8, 4.1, 5.02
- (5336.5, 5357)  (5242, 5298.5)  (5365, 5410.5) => 0.0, 4.06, 3.95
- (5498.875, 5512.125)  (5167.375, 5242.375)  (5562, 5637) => 1.2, 4.08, 4.22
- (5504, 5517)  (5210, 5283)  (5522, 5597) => 1.6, 4.07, 4.43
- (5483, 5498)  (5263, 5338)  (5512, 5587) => 2.3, 4.02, 4.43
